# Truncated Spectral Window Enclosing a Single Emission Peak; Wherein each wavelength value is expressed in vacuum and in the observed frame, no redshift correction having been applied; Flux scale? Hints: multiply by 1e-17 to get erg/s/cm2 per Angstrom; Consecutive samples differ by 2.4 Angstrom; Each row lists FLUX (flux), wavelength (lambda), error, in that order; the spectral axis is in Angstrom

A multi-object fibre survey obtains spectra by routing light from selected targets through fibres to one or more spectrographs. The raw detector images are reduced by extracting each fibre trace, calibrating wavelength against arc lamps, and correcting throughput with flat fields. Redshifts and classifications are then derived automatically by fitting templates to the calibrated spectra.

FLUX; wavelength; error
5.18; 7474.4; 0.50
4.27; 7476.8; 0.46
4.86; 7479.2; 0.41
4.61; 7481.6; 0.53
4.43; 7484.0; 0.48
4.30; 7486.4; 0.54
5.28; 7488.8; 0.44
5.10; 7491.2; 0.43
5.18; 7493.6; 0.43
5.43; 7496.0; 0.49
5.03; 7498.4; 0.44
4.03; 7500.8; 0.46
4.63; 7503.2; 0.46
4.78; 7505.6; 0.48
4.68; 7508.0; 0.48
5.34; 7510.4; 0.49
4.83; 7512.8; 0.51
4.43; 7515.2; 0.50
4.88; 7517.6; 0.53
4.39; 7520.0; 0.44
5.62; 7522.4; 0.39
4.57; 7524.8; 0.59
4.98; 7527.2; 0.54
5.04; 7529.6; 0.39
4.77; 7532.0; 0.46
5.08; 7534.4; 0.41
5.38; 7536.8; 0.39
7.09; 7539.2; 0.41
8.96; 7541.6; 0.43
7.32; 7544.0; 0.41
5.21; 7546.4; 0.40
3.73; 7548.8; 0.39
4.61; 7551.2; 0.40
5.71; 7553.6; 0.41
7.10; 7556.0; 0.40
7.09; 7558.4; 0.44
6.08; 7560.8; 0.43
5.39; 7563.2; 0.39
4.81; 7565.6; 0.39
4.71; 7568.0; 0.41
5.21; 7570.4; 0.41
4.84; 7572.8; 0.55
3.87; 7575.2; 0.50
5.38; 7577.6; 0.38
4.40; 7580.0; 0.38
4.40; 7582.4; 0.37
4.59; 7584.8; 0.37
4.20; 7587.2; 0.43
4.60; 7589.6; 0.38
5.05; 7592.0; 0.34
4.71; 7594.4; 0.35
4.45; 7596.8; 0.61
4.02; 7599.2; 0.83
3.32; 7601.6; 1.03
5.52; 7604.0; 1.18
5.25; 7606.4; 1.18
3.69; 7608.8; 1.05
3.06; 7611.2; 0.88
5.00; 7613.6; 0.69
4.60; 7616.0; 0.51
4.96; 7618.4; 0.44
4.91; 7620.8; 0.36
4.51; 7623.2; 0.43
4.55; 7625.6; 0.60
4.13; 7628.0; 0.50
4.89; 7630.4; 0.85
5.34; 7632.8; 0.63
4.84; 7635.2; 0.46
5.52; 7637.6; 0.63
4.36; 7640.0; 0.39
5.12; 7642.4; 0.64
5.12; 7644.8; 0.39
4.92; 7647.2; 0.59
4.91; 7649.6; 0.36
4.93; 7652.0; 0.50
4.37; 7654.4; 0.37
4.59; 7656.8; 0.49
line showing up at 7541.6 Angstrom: [S II] 6716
